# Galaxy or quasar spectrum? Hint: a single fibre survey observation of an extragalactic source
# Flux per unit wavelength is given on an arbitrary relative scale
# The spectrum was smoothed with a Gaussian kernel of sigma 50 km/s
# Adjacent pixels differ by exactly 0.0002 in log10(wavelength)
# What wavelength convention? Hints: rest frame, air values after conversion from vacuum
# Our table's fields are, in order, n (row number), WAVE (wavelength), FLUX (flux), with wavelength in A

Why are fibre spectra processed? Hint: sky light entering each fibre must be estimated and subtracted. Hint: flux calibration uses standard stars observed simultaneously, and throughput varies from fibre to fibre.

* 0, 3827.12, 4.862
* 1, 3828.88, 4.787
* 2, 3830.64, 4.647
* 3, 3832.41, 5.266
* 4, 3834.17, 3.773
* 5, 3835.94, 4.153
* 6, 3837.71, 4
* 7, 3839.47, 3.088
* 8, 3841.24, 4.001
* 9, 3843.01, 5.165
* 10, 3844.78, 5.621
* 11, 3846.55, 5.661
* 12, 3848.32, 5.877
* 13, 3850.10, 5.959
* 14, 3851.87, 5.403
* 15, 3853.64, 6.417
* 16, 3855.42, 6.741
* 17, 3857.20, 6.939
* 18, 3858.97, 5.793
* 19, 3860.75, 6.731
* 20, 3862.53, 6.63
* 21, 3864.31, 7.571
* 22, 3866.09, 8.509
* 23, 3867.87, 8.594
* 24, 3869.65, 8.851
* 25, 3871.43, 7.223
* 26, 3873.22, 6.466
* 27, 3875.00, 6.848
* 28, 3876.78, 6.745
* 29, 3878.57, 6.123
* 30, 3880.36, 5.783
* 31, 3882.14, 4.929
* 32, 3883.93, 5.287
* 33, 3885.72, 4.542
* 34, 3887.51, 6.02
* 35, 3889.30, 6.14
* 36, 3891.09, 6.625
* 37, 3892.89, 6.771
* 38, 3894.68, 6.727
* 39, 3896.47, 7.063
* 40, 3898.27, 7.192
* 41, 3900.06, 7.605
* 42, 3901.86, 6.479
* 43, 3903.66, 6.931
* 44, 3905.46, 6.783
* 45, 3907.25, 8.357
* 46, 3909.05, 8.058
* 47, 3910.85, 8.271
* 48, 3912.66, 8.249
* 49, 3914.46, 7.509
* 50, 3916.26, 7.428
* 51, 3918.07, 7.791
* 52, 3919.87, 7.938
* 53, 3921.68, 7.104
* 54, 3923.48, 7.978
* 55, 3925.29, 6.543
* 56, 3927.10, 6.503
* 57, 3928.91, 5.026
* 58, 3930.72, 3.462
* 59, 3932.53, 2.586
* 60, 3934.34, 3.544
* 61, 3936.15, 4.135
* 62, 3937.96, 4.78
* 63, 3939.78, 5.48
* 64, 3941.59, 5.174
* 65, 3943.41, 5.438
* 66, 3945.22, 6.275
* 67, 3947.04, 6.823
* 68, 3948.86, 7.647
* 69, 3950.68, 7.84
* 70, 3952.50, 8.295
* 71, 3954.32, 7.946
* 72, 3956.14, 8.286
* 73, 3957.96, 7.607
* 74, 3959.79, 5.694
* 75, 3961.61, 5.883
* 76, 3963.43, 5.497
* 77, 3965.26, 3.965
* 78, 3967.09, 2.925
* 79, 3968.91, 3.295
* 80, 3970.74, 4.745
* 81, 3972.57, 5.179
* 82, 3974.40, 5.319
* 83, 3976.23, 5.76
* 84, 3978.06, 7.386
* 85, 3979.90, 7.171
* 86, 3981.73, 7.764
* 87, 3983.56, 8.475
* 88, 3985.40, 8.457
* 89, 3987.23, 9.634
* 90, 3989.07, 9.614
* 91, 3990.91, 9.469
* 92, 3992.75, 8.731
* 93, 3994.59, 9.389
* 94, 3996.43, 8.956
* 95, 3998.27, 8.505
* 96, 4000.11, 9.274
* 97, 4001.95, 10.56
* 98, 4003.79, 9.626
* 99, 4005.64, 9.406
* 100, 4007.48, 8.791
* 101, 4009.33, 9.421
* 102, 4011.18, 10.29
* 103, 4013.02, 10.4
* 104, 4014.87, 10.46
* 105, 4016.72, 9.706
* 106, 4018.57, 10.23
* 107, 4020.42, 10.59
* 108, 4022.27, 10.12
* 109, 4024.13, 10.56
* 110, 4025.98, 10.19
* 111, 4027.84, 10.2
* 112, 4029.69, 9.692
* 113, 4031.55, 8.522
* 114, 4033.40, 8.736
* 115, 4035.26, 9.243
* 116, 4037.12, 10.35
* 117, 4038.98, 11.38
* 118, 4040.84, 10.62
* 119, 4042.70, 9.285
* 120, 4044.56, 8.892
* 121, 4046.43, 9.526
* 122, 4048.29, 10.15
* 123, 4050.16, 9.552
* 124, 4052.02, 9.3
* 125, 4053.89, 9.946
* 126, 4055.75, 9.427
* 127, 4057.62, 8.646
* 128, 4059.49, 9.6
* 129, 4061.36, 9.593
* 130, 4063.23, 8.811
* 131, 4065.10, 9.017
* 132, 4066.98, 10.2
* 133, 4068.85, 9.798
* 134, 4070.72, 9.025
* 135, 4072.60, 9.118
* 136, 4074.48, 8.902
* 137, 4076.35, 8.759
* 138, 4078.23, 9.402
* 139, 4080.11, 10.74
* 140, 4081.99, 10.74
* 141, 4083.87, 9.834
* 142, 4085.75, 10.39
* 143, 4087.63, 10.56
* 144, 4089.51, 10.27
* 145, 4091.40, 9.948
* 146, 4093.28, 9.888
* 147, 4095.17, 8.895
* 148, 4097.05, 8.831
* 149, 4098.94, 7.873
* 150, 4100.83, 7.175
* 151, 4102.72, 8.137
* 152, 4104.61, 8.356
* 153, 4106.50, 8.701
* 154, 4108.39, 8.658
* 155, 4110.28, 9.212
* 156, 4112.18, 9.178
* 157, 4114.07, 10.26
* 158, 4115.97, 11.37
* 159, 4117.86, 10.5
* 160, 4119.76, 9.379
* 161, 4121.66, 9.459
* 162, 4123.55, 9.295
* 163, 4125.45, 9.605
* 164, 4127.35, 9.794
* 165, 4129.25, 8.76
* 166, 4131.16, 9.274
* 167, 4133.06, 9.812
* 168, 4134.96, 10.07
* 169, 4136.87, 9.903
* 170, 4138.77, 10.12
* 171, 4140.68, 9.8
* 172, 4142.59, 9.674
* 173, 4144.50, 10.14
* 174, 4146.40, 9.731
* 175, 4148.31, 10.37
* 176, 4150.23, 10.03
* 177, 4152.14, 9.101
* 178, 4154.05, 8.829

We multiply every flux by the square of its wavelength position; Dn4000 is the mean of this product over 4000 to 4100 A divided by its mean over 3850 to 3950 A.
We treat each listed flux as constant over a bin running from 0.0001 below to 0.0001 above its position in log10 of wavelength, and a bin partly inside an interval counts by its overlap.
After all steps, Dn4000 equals 1.6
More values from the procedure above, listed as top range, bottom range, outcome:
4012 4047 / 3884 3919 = 1.50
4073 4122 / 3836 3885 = 1.73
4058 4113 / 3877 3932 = 1.52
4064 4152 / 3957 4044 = 1.19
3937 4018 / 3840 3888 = 1.27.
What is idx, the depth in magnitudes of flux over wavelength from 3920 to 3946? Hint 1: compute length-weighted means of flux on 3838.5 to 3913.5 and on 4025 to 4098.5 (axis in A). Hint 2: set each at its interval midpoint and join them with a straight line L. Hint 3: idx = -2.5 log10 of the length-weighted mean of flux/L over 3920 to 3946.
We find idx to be 0.36 mag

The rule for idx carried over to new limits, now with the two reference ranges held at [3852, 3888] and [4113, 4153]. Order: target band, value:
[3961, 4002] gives 0.12 mag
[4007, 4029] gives -0.20 mag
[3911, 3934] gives 0.12 mag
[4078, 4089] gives -0.12 mag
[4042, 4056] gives -0.08 mag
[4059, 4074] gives -0.04 mag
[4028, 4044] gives -0.13 mag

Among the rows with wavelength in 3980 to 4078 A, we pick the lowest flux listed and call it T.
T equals 7.764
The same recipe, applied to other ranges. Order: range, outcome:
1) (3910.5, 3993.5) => 2.586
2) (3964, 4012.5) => 2.925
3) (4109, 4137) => 8.76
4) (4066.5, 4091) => 8.759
